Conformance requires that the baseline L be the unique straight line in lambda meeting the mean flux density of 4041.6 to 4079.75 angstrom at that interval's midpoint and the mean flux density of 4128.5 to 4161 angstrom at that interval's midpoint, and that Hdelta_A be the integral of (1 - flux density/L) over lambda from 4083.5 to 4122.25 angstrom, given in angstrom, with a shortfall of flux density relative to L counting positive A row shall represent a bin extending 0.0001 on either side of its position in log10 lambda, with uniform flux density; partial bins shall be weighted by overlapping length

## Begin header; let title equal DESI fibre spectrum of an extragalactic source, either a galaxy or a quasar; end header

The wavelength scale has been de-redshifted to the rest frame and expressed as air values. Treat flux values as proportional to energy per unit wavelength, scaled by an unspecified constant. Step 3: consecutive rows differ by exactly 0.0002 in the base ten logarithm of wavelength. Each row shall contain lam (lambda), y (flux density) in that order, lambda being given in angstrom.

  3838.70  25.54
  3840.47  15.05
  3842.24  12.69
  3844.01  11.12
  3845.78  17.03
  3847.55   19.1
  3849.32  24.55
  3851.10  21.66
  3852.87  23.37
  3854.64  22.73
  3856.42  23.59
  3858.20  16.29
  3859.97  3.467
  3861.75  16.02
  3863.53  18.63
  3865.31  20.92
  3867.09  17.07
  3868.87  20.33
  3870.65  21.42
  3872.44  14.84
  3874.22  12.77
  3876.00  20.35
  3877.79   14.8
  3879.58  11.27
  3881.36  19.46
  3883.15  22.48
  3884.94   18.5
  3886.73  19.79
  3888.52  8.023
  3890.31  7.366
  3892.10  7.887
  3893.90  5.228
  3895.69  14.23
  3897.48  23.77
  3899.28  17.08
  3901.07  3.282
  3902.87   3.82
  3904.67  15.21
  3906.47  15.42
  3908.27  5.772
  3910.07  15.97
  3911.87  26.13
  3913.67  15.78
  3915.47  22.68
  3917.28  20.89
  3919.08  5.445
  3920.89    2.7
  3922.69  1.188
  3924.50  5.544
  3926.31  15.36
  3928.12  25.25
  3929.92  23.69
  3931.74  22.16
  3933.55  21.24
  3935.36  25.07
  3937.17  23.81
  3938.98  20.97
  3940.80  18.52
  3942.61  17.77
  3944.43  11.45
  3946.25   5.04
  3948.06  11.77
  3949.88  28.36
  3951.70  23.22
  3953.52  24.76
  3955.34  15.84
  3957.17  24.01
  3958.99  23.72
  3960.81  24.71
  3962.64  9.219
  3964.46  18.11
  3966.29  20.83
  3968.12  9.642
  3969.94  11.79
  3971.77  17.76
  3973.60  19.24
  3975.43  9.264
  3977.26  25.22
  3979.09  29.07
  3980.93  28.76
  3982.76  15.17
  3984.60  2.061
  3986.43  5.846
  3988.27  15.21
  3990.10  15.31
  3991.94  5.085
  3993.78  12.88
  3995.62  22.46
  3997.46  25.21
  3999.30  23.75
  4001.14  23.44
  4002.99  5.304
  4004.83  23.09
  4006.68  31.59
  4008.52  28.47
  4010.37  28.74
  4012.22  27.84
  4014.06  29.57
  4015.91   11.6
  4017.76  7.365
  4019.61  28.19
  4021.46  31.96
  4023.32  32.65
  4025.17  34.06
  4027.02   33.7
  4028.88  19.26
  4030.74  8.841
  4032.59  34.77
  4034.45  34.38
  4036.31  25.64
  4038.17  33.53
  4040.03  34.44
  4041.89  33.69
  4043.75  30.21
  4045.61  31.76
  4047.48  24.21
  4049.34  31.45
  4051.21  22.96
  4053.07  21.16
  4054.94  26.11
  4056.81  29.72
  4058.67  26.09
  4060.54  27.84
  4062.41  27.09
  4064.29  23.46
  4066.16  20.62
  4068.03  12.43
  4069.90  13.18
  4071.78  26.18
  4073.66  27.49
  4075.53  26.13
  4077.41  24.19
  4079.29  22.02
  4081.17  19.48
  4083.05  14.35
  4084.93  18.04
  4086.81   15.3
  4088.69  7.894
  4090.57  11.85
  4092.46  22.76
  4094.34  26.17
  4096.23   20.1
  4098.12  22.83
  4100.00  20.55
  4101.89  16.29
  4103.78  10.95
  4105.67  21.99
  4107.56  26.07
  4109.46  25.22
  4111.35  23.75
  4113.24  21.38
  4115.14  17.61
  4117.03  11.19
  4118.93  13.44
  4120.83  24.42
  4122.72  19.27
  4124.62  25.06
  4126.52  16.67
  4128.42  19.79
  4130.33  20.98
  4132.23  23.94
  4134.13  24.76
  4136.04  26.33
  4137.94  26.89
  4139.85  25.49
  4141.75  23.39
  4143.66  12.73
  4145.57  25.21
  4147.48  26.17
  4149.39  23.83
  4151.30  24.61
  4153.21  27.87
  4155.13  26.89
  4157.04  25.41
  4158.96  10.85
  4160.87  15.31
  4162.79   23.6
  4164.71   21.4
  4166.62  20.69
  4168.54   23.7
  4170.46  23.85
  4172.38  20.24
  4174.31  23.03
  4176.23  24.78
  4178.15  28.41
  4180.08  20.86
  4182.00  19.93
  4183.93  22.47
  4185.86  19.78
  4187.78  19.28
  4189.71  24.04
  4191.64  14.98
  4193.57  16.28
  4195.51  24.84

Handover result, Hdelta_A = 8.4 angstrom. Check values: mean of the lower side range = 25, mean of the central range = 18.8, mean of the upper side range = 23.1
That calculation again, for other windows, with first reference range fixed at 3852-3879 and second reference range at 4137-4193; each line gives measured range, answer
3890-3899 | 2.9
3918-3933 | 4.6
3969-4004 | 5.5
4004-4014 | -4.2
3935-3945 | -0.4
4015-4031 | -2.9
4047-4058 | -2.9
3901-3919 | 3.7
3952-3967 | -0.9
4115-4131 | 2.1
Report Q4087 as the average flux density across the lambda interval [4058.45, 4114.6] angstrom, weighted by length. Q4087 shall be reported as 20.6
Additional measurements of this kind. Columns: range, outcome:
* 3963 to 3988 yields 16.2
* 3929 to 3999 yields 18.1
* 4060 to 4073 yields 21.5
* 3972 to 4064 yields 23.6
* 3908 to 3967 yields 17.6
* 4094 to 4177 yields 21.7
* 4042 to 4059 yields 27.4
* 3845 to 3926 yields 15.2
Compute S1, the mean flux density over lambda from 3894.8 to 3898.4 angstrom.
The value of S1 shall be 19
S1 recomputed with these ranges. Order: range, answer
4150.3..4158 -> 26.2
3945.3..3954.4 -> 18.6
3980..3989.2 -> 13.4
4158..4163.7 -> 16.5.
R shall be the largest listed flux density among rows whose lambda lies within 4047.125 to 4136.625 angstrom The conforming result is 31.45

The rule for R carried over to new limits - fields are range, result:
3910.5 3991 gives 29.07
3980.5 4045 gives 34.77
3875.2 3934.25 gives 26.13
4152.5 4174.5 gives 27.87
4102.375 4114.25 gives 26.07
